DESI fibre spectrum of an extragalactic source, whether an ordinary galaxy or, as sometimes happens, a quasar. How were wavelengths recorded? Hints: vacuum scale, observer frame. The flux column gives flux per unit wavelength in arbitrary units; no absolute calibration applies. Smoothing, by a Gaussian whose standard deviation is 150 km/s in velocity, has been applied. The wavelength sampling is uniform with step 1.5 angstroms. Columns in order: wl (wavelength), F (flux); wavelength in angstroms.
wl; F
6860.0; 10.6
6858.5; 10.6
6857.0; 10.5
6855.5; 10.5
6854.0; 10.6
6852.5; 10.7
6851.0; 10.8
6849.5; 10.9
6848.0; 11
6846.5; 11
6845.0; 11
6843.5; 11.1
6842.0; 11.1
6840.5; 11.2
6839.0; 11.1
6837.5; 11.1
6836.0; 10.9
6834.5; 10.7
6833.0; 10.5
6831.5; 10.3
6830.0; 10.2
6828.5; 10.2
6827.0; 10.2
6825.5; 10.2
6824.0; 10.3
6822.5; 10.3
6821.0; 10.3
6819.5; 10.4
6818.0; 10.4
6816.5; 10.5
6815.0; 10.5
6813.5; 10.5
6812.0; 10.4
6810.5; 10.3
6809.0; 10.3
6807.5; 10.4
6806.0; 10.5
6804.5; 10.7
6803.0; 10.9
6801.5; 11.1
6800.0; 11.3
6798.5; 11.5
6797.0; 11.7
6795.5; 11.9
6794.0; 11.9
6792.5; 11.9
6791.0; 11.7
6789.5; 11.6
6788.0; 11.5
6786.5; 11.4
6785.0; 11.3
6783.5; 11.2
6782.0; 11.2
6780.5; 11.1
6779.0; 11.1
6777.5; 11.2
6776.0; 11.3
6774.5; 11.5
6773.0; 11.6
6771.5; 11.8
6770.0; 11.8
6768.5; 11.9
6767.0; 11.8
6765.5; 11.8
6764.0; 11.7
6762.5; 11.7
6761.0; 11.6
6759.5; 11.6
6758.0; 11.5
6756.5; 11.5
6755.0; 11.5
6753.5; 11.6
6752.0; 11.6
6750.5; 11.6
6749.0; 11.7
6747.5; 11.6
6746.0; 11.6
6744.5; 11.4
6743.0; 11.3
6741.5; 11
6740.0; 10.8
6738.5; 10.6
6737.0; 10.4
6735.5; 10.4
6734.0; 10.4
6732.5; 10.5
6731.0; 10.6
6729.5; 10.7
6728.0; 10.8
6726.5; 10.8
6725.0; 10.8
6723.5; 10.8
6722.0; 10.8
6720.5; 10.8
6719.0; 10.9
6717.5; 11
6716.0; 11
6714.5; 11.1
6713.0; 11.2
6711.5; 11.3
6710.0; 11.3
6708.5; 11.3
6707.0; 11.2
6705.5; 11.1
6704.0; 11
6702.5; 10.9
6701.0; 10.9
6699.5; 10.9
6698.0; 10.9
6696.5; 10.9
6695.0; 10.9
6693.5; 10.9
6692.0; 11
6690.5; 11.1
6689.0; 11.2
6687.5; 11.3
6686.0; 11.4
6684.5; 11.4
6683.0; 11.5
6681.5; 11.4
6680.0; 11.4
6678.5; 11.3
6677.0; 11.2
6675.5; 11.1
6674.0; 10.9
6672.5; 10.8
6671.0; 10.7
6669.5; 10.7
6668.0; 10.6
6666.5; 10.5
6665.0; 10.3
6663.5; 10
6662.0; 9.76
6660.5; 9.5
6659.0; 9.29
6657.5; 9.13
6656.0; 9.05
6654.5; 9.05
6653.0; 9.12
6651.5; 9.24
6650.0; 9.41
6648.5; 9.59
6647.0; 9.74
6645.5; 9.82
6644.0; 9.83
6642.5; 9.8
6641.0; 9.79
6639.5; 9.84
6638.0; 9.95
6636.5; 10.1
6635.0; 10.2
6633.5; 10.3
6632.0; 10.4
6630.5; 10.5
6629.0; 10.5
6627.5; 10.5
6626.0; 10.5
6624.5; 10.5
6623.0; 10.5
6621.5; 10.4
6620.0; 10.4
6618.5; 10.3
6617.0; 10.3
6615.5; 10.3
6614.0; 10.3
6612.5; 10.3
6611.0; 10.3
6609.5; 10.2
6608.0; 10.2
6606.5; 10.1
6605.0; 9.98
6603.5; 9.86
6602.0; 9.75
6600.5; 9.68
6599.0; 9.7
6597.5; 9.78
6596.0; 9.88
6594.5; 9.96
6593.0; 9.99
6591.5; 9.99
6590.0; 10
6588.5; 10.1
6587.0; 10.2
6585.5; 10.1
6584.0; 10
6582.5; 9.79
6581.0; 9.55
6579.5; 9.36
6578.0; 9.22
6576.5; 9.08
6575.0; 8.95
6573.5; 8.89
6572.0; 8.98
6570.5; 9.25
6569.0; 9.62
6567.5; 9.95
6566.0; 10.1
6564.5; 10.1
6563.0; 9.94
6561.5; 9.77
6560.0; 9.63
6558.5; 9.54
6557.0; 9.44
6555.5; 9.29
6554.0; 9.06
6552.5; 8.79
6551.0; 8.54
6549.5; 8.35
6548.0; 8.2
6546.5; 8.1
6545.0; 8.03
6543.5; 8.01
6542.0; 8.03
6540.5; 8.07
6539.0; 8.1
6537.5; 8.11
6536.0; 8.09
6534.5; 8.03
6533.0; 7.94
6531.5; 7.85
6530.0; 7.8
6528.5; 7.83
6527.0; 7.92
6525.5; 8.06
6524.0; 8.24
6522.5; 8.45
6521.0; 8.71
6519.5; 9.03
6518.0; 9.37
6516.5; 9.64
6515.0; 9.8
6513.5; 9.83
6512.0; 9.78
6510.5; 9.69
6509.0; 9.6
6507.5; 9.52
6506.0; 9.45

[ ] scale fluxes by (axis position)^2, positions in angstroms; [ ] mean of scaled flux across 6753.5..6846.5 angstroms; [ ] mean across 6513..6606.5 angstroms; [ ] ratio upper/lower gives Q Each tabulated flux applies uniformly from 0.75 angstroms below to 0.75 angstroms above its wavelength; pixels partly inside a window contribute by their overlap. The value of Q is 1.3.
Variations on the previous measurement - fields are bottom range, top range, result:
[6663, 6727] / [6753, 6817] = 1.06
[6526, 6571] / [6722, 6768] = 1.36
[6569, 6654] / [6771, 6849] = 1.17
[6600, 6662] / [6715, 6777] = 1.17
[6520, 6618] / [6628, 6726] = 1.18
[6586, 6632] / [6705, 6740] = 1.10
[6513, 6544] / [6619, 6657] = 1.22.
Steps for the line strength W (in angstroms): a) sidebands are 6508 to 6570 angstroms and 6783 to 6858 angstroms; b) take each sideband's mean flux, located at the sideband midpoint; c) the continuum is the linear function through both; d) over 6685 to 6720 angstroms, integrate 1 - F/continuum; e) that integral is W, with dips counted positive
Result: -3.7 angstroms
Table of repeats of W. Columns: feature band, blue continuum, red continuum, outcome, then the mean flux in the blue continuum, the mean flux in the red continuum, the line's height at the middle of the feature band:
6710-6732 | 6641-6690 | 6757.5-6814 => -0.3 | 10.3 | 11.3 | 10.8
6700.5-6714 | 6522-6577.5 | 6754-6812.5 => -0.8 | 8.71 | 11.4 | 10.5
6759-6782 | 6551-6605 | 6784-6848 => -2.0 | 9.63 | 10.9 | 10.6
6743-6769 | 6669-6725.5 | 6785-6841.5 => -1.6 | 11.1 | 10.8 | 11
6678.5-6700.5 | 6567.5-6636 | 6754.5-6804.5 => -0.9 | 9.97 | 11.5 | 10.7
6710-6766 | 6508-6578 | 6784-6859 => -4.8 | 8.87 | 10.8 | 10.2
